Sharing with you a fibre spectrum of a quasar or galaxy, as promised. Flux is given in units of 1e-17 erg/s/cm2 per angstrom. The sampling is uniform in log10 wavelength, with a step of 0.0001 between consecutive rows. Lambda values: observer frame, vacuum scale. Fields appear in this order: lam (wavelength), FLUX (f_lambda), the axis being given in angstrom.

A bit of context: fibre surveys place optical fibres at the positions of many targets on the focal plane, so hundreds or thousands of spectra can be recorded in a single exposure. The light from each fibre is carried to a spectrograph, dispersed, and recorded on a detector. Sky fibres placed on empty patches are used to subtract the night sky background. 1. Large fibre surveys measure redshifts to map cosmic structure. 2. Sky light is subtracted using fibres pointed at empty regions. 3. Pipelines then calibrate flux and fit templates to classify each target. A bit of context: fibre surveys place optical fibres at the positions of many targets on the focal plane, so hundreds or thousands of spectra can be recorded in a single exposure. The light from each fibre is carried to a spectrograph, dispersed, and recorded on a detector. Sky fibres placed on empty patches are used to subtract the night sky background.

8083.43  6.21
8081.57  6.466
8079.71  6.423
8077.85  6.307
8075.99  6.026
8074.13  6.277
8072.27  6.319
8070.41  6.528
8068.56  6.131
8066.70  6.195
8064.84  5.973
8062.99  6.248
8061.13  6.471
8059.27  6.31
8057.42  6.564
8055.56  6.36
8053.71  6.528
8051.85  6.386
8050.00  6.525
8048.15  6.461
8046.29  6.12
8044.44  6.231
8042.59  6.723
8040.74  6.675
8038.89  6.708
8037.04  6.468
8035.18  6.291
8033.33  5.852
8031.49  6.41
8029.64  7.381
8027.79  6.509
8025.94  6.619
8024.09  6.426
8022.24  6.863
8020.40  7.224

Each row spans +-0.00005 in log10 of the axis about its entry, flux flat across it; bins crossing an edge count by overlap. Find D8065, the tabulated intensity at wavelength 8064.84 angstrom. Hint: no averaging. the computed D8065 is 5.973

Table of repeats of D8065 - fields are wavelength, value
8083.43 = 6.21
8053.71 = 6.528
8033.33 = 5.852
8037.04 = 6.468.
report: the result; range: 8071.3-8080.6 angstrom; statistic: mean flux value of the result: 6.27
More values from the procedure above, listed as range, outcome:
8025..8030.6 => 6.83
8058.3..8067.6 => 6.24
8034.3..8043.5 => 6.57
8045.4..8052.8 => 6.37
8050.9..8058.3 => 6.46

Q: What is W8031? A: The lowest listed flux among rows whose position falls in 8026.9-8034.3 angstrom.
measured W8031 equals 5.852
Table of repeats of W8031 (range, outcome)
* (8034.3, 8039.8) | 6.291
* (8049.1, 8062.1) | 6.31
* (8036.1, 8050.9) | 6.12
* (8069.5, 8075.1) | 6.277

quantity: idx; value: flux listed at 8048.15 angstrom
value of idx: 6.461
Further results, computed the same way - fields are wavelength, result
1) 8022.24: 6.863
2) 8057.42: 6.564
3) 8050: 6.525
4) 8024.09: 6.426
